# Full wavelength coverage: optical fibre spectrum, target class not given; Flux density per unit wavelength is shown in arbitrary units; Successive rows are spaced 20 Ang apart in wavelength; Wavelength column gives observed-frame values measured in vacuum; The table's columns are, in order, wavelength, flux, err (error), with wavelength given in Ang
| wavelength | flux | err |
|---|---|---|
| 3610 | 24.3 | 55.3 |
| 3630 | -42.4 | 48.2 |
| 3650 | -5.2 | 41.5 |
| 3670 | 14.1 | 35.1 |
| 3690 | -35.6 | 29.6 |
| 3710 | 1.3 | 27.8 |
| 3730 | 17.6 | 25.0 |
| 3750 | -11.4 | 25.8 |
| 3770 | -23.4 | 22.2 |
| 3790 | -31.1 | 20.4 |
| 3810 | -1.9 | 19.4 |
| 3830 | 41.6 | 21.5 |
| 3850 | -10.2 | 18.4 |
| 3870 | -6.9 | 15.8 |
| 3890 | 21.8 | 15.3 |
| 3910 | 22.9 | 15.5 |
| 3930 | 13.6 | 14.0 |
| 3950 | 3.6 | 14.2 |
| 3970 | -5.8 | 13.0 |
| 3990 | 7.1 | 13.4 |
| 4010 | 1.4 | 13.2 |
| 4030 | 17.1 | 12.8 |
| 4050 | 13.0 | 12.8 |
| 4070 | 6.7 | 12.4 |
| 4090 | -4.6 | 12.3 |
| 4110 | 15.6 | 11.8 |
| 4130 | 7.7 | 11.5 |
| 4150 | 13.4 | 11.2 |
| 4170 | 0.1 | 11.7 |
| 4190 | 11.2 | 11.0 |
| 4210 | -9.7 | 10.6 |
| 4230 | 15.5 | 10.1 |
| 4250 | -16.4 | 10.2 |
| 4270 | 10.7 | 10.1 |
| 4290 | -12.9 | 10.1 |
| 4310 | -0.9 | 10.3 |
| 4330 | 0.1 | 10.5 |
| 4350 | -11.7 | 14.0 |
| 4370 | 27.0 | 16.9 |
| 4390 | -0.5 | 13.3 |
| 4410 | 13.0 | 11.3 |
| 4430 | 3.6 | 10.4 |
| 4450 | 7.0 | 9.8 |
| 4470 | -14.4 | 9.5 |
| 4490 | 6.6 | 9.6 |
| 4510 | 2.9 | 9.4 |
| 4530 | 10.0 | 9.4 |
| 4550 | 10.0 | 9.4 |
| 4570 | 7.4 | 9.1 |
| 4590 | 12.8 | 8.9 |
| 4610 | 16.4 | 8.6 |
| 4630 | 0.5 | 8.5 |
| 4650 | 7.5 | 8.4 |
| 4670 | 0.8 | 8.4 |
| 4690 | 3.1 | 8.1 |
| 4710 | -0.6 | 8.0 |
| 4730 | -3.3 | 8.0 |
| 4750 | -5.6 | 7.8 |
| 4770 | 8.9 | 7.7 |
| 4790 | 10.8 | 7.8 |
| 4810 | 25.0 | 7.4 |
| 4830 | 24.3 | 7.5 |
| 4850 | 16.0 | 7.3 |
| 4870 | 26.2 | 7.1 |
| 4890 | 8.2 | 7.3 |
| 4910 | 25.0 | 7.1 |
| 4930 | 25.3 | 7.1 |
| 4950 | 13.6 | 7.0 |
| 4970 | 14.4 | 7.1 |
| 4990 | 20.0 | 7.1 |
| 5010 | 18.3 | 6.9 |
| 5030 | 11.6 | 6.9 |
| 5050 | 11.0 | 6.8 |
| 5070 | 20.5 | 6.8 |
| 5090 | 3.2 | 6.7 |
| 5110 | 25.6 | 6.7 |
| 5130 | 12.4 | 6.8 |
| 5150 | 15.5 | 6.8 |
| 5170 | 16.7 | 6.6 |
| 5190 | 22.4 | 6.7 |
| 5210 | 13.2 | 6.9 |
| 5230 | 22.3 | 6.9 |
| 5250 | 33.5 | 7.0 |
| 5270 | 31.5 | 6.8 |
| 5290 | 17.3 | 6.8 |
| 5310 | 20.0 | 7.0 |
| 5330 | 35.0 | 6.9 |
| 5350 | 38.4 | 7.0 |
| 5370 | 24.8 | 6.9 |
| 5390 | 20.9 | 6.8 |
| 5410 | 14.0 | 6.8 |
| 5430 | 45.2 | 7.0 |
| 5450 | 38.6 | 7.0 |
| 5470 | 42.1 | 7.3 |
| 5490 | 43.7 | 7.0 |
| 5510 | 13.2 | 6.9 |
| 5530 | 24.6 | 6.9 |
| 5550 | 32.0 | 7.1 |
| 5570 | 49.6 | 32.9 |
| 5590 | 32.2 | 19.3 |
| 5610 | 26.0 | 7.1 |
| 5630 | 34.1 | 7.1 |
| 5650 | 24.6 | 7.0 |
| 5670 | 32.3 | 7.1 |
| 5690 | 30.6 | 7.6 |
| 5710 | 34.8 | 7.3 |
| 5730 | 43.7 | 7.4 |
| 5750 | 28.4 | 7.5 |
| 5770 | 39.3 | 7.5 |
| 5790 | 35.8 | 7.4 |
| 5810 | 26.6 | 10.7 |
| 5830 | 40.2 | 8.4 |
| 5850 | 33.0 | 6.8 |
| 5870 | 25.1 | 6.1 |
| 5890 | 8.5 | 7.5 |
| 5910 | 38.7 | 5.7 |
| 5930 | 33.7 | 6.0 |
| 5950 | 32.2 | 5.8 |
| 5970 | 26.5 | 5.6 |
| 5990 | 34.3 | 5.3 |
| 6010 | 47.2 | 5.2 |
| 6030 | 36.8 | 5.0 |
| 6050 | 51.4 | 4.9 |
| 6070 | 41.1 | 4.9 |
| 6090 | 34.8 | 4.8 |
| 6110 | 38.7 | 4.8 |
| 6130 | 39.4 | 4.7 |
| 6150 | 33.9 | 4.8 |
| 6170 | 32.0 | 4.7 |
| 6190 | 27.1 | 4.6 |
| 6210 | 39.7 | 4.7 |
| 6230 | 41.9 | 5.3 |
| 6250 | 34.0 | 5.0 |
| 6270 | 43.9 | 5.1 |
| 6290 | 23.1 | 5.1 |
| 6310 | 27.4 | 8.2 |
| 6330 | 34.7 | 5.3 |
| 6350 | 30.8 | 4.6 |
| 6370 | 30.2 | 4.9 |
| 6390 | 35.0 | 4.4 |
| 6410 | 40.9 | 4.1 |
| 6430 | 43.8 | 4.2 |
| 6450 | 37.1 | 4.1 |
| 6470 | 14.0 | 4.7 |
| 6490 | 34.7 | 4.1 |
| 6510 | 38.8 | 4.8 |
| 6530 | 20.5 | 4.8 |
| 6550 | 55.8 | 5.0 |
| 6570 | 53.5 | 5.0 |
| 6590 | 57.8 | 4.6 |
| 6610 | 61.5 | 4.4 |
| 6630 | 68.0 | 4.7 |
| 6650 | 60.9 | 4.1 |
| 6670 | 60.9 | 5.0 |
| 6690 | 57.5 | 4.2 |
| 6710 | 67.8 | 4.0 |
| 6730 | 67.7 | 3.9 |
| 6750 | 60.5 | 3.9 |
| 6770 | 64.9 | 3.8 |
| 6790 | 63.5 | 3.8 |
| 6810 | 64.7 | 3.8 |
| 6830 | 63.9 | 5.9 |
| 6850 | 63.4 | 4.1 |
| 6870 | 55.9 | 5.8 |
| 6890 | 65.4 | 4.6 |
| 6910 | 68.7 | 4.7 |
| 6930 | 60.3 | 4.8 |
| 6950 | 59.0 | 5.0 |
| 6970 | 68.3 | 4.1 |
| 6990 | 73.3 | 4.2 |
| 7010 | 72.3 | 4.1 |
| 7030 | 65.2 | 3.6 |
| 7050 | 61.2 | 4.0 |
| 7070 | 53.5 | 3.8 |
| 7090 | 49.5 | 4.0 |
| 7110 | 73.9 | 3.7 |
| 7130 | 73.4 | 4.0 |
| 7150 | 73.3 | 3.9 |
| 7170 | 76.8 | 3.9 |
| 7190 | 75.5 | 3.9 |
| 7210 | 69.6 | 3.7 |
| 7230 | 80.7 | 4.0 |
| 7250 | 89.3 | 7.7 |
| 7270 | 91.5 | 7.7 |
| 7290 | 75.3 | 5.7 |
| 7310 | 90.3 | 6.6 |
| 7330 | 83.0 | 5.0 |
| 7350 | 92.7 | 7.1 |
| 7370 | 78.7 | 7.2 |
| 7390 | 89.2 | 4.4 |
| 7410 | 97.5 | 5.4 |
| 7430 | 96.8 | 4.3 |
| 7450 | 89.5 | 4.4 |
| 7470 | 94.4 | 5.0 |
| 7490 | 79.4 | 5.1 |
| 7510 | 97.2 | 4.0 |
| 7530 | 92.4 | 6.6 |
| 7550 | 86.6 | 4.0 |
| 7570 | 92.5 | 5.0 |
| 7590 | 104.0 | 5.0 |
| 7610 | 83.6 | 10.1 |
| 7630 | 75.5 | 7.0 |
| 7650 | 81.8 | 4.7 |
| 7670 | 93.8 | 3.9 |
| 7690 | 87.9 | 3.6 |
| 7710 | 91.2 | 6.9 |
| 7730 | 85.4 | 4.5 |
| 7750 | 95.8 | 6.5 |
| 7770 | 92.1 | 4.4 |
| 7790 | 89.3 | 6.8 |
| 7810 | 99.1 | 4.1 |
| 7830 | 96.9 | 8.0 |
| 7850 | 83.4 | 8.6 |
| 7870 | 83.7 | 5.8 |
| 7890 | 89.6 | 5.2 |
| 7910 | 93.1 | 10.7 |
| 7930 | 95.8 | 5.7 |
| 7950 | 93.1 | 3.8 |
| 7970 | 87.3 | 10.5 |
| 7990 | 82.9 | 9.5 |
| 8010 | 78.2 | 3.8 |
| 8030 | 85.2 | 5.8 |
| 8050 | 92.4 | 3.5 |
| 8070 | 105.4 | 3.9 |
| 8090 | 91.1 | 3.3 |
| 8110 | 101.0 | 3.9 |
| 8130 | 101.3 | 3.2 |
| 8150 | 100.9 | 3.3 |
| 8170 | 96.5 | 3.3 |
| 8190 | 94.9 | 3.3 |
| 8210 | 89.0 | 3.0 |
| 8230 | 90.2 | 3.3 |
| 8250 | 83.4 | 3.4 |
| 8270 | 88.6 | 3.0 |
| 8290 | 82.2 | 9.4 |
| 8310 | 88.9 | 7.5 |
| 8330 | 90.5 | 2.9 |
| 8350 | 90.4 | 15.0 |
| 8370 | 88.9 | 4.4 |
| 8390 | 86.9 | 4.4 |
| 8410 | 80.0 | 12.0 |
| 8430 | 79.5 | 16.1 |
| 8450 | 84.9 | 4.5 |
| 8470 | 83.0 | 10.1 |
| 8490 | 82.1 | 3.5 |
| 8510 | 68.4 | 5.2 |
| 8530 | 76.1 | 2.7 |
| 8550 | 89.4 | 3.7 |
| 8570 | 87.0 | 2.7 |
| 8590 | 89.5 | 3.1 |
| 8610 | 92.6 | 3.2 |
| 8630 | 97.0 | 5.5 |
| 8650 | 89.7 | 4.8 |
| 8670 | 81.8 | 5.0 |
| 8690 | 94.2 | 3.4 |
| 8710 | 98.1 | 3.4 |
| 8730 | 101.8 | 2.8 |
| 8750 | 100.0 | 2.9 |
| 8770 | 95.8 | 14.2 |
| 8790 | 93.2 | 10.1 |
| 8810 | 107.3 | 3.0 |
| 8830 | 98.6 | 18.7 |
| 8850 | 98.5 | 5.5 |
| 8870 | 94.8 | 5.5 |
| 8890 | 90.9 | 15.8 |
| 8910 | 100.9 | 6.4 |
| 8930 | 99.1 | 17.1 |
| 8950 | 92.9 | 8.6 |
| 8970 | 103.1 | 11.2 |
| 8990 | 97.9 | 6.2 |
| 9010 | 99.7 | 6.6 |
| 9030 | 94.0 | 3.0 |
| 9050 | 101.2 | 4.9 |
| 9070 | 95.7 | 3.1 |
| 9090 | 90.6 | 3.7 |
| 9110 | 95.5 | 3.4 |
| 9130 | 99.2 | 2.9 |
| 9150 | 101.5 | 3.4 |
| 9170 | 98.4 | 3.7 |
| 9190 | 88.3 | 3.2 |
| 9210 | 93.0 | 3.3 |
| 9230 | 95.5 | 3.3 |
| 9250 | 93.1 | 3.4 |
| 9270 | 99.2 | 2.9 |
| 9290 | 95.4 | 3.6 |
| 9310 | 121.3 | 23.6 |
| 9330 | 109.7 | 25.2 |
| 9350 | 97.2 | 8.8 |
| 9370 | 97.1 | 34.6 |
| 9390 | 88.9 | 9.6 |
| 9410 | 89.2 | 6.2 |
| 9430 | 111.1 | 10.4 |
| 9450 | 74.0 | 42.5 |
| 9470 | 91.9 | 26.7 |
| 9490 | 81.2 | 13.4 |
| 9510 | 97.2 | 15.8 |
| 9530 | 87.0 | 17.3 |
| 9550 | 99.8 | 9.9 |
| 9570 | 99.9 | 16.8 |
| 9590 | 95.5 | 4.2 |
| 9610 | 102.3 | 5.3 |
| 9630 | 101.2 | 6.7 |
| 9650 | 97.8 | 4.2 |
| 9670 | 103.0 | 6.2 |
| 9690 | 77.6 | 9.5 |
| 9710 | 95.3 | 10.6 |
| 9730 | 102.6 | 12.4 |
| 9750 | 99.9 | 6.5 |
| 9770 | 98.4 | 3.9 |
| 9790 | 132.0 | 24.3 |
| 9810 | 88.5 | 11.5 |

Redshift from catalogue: 0.64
